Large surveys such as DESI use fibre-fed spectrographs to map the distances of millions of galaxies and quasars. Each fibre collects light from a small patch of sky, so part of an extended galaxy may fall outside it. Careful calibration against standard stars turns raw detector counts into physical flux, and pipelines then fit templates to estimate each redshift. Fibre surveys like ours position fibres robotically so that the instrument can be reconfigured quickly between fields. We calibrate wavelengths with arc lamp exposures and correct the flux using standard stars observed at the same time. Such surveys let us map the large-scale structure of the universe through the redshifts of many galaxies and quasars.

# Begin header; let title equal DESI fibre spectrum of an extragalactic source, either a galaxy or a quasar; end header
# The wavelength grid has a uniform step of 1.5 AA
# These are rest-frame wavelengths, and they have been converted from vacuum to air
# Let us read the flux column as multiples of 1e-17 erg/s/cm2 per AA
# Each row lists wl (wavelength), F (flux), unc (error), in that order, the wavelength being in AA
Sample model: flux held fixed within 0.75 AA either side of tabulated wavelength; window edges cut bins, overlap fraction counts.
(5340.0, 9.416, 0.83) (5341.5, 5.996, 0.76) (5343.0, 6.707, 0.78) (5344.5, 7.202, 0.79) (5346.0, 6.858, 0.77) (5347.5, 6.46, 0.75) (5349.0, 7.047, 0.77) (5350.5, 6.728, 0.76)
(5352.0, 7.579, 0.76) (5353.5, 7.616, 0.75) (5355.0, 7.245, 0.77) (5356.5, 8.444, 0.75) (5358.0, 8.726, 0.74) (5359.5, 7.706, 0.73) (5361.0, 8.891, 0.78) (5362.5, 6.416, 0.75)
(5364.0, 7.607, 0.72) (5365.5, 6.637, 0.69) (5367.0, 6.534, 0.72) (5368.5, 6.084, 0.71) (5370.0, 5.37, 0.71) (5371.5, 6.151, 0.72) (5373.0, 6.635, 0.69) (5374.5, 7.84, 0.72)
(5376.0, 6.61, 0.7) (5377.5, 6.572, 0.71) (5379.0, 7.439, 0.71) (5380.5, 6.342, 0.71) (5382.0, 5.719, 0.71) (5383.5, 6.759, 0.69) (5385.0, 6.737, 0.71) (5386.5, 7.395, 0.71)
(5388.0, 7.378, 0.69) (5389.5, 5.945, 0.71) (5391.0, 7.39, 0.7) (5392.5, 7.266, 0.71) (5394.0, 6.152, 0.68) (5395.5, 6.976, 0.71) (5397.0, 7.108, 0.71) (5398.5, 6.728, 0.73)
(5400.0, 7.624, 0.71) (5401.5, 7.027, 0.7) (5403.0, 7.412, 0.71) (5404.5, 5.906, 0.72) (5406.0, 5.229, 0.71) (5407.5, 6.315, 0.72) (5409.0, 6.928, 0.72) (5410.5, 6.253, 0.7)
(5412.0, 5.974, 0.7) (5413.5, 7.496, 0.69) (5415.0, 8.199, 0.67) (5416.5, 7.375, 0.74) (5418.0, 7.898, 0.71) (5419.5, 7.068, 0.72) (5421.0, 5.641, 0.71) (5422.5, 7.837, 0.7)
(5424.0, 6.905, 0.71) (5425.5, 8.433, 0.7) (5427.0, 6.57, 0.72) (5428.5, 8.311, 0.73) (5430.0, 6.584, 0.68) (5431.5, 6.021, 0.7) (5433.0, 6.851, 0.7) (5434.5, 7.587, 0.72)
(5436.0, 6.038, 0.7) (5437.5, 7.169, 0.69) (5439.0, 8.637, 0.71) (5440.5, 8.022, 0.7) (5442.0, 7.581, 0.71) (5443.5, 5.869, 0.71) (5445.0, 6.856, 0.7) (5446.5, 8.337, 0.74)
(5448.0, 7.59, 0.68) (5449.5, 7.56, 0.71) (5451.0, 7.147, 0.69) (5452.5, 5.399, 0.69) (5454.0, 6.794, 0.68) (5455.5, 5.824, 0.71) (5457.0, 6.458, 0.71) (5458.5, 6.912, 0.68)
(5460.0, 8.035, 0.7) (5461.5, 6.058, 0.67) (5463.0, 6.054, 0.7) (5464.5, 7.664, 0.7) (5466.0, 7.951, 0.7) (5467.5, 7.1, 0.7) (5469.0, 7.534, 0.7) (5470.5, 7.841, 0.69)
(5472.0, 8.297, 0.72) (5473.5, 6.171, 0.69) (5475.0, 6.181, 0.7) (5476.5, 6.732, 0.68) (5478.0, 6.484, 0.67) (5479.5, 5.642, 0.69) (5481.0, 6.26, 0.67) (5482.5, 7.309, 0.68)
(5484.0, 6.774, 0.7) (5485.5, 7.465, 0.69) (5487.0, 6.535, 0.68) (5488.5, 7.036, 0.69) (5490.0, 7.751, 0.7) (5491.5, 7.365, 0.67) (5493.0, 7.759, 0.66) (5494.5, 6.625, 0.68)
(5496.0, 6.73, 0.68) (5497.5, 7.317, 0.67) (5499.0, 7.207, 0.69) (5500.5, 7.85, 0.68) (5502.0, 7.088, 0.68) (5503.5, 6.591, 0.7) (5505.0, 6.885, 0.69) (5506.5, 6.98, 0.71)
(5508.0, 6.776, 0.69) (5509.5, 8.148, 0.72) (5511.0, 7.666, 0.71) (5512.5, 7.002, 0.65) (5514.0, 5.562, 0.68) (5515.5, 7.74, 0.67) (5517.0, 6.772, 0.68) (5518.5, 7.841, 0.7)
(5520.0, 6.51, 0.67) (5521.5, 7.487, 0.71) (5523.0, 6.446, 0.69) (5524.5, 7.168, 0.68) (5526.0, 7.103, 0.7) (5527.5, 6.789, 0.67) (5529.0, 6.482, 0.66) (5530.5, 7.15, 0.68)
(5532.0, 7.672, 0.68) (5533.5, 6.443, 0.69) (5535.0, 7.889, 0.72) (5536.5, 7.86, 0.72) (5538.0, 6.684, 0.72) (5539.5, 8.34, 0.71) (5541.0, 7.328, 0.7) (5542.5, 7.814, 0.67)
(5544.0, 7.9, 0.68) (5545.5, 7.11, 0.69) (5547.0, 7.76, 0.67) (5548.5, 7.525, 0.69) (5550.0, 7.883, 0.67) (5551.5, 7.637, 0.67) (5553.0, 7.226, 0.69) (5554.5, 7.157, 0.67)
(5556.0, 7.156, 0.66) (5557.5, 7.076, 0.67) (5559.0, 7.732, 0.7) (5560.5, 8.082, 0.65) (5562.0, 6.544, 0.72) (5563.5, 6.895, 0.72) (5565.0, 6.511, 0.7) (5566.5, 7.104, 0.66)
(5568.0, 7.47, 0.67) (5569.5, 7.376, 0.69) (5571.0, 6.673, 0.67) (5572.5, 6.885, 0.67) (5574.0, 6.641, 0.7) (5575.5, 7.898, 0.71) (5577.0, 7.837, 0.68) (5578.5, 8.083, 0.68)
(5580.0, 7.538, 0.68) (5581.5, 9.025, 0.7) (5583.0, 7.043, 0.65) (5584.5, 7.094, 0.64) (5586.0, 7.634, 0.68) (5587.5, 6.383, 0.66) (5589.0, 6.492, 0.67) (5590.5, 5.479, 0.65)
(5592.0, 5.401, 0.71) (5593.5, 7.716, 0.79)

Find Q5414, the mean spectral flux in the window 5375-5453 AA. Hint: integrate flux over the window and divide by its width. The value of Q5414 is 6.97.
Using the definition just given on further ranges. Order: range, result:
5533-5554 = 7.54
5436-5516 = 7.05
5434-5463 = 7.02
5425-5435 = 7.15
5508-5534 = 7.06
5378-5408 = 6.74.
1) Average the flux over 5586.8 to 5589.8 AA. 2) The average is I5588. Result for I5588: 6.42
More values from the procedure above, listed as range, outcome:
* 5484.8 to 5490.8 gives 7.2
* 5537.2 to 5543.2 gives 7.54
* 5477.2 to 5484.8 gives 6.5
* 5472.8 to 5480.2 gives 6.25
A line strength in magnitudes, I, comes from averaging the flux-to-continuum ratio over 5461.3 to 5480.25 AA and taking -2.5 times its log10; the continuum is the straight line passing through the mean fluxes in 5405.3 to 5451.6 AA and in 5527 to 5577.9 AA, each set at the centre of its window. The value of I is 0.04 mag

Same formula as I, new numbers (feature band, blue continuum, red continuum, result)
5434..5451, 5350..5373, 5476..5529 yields -0.045 mag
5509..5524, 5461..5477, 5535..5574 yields 0.019 mag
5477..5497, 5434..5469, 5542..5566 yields 0.042 mag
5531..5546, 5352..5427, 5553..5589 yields -0.041 mag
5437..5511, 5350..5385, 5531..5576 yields 0.020 mag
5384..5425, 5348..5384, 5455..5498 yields 0.016 mag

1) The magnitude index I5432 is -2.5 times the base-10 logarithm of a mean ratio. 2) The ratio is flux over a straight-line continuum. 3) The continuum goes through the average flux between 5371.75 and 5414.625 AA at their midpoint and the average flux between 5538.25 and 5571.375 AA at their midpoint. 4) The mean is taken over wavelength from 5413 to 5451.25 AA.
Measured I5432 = -0.06 mag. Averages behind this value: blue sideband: 6.76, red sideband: 7.37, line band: 7.29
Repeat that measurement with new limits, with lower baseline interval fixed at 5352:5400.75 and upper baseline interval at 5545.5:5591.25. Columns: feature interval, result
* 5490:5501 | -0.018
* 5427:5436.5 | 0.029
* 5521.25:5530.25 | 0.048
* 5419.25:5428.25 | -0.011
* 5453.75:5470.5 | 0.020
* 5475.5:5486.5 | 0.078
